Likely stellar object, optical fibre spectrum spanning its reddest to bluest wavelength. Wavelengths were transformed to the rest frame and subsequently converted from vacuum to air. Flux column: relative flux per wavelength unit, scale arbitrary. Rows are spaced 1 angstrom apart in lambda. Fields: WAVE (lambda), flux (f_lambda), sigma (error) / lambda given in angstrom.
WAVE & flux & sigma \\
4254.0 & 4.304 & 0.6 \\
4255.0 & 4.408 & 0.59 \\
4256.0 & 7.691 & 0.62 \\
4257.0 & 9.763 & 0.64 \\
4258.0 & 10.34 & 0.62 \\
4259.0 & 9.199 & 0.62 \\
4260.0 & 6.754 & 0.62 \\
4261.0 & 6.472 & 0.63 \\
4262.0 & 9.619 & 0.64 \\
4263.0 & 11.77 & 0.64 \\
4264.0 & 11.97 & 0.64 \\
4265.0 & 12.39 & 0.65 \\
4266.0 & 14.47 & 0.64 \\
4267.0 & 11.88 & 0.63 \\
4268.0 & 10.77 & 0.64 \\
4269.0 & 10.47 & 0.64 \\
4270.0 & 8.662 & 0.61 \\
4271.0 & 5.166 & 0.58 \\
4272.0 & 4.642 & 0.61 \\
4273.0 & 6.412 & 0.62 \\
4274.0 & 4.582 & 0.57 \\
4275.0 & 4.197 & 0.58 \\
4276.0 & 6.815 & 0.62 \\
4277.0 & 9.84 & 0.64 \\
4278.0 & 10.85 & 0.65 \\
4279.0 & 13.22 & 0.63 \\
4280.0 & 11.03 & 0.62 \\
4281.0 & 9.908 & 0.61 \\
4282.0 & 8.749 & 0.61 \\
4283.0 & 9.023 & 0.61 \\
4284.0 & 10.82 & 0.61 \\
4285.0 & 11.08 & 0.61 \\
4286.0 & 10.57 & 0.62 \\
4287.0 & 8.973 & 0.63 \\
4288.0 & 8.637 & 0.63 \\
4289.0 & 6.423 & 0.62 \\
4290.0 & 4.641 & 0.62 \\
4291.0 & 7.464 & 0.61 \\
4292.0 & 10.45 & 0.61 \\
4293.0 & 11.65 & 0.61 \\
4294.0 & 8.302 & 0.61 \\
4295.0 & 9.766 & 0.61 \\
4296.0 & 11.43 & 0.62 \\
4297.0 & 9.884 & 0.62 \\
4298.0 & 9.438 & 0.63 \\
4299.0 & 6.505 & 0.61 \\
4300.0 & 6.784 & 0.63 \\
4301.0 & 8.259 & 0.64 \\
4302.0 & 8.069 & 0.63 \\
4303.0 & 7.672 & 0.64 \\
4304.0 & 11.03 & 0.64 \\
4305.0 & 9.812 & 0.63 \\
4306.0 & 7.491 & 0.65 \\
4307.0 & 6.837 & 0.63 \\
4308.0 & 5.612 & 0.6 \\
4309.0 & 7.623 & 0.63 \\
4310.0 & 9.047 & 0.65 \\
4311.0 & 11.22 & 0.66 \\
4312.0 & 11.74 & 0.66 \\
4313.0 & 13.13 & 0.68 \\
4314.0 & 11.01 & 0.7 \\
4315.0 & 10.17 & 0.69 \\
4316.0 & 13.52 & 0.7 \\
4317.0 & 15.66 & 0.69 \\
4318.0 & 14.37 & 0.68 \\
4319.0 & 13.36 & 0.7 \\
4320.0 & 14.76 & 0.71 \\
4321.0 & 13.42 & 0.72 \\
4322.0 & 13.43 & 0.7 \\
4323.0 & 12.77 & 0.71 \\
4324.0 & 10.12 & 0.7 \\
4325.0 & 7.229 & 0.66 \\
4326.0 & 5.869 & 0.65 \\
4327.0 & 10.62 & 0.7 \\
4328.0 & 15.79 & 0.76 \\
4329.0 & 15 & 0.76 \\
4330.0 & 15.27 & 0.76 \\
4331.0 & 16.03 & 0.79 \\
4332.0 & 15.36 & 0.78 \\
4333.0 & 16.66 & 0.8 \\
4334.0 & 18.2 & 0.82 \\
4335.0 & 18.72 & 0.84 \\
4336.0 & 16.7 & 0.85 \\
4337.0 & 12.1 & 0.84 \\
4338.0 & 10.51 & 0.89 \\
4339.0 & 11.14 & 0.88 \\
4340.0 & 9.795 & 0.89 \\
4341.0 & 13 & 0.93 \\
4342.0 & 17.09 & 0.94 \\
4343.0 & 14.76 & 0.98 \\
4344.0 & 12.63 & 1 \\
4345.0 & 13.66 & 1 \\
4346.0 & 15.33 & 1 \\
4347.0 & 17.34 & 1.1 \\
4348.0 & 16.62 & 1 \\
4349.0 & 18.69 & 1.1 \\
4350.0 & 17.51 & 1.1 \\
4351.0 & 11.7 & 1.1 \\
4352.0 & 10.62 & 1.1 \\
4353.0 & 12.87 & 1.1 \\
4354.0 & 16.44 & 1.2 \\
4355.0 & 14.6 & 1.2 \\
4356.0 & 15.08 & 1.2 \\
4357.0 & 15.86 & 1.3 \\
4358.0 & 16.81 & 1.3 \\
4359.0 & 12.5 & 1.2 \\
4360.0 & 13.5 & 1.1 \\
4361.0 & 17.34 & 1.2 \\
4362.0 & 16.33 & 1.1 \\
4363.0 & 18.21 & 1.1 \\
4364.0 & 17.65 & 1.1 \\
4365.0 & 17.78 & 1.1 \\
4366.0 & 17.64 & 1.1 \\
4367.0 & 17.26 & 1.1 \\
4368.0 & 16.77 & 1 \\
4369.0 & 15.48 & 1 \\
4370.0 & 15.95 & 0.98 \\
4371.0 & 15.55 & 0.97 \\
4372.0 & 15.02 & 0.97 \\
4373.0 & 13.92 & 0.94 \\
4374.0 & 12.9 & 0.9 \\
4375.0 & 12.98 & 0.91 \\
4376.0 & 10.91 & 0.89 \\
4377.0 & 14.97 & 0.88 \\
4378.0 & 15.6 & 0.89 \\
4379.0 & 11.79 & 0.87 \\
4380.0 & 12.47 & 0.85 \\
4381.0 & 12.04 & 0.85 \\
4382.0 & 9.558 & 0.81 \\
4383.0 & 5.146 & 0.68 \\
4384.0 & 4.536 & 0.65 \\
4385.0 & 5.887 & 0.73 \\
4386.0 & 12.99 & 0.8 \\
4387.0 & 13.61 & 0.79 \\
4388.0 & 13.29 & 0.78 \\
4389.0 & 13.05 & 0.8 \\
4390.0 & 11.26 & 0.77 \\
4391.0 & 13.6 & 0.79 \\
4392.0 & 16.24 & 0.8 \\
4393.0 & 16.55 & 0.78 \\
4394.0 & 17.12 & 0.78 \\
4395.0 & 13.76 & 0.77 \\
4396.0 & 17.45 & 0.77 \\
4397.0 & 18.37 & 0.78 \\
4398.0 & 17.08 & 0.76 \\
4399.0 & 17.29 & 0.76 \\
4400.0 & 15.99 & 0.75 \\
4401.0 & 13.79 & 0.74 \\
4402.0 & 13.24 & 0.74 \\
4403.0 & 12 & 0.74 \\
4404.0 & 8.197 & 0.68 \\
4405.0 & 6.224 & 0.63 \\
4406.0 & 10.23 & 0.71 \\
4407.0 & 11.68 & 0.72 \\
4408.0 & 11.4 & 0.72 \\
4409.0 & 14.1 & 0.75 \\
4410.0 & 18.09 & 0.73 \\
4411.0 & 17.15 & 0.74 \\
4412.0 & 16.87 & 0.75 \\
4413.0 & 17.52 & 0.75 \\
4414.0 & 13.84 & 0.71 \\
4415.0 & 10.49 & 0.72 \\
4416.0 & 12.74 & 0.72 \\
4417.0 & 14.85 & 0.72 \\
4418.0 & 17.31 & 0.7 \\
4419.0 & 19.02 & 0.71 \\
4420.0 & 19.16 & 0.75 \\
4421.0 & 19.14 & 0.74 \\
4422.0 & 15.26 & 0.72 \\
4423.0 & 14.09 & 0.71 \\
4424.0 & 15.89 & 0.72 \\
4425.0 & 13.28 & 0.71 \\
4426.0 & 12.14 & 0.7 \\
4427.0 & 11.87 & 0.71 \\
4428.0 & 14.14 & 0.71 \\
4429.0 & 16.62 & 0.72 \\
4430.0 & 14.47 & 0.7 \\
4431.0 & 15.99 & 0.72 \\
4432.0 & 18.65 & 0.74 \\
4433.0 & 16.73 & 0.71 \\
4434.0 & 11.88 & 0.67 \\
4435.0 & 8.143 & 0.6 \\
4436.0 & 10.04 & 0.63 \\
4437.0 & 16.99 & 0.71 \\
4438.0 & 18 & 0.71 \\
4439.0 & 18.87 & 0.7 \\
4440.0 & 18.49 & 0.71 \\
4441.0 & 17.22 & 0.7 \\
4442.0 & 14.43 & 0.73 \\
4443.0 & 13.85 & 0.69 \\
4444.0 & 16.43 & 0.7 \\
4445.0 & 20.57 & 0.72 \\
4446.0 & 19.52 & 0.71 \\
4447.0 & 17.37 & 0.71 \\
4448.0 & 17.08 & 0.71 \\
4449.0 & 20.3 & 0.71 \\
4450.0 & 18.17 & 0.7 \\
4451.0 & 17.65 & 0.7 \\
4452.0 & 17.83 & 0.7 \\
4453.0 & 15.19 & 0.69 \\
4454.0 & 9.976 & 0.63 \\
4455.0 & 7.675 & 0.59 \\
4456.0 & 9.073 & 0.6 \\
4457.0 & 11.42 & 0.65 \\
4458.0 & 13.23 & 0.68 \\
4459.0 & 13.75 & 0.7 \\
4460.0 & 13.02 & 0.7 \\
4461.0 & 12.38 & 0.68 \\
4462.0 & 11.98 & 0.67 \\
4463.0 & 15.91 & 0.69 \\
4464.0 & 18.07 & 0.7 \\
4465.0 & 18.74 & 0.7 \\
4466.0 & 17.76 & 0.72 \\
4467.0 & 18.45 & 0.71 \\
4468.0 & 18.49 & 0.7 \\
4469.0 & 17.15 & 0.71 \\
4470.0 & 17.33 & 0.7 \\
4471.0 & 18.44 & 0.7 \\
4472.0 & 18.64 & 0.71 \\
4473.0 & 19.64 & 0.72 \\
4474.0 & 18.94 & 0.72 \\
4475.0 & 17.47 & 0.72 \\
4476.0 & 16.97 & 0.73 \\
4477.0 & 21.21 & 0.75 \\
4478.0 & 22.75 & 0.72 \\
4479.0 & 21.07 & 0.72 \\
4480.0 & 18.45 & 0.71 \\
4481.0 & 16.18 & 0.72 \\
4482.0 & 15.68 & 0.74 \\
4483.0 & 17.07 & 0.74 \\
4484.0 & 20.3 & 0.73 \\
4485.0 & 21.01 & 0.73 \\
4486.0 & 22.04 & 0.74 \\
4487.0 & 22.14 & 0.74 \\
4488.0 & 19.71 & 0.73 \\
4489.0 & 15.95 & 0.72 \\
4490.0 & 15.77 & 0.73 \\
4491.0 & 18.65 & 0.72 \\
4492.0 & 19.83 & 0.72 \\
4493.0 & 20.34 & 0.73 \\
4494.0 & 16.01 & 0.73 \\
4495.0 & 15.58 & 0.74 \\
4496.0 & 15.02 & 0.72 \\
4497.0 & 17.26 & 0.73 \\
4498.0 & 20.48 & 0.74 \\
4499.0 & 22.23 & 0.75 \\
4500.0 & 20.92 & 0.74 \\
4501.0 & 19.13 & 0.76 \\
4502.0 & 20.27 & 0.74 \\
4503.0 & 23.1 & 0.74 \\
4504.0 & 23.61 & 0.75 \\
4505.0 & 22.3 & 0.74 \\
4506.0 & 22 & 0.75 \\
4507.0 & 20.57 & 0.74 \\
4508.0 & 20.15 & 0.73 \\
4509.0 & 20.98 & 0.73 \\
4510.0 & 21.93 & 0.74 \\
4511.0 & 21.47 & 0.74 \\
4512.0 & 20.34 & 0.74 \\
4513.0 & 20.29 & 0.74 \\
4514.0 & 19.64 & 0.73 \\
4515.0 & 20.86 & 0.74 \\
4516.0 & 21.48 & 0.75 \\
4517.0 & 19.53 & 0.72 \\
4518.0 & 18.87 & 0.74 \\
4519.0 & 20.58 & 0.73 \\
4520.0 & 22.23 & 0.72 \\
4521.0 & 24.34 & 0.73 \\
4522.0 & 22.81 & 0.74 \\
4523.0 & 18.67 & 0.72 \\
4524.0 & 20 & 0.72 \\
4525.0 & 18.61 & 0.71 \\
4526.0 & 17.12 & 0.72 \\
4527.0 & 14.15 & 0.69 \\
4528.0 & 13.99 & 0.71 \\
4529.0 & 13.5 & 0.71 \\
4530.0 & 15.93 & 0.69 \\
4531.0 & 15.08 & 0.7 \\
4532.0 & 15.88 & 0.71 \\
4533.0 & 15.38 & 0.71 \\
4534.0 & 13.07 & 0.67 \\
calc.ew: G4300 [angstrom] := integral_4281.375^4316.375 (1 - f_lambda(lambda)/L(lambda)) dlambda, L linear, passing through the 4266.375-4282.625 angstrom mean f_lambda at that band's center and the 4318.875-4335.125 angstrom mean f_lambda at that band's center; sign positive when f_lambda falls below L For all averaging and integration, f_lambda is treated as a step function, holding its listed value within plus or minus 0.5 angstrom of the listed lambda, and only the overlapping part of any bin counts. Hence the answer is 5.3 angstrom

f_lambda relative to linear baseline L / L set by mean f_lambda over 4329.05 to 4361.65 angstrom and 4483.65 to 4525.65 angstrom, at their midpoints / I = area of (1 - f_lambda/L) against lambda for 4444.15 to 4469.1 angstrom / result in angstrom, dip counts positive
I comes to 3.9 angstrom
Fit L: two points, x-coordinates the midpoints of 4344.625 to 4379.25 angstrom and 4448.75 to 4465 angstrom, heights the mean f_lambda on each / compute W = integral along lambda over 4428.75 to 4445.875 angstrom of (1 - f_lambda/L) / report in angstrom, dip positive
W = -1.7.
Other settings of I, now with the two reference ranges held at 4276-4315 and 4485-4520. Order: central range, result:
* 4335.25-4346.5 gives -1.7 angstrom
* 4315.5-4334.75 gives -4.9 angstrom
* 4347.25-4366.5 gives -5.0 angstrom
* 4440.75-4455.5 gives 0.8 angstrom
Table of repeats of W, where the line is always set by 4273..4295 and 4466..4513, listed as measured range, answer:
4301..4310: 1.7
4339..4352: -2.7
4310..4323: -2.8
